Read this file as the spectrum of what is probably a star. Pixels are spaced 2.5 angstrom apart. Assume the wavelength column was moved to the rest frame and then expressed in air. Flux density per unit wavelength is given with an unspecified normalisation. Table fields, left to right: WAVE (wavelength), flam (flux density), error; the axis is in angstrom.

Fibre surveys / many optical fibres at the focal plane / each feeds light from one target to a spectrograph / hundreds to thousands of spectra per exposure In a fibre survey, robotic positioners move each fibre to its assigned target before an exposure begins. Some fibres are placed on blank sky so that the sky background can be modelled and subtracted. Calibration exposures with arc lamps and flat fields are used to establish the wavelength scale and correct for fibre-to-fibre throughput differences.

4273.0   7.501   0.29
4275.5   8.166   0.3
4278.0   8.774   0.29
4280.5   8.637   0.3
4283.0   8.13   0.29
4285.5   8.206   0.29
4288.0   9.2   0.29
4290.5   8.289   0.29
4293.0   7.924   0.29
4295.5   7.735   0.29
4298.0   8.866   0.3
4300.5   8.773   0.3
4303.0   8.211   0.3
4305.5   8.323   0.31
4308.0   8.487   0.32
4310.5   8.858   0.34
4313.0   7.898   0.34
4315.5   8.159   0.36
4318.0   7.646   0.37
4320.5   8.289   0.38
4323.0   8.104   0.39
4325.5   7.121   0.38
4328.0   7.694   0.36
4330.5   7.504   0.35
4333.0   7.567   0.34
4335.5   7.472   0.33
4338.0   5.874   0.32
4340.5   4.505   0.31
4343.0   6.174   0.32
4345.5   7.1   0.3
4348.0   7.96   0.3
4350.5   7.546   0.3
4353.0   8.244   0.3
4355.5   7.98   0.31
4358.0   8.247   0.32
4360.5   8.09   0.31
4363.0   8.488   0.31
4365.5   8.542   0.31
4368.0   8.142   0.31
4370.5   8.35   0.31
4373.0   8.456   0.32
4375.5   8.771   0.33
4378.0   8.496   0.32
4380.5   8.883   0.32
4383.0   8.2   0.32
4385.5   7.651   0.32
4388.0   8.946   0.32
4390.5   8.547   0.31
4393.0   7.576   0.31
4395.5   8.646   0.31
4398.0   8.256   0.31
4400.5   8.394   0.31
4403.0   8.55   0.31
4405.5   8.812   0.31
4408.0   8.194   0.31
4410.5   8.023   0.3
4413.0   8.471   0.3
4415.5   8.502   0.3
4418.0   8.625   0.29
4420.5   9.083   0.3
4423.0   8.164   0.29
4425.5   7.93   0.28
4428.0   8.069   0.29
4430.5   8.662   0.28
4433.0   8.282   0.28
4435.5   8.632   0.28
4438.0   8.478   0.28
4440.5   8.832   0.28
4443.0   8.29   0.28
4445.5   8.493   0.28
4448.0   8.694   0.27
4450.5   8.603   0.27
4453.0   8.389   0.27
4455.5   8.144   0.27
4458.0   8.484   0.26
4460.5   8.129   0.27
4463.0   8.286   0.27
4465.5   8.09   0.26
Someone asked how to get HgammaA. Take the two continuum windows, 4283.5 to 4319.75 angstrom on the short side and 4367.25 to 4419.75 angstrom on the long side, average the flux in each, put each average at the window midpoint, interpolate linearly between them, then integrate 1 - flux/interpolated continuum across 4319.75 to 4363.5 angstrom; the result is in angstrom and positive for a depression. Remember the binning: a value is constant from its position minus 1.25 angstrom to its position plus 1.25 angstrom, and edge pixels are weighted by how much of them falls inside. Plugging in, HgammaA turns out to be 5.0 angstrom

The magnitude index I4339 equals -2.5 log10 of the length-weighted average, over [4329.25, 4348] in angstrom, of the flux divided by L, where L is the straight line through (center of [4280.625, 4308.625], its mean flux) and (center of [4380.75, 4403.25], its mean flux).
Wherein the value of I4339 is 0.241 mag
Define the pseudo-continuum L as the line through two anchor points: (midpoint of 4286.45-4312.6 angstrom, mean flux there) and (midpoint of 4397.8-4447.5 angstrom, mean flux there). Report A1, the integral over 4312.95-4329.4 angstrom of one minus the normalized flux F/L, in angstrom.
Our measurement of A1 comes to 1.2 angstrom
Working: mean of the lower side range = 8.45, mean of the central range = 7.84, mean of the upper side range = 8.44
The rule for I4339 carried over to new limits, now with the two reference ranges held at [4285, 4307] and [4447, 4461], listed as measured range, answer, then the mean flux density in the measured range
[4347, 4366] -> 0.04 mag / 8.12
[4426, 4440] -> 0.00 mag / 8.42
